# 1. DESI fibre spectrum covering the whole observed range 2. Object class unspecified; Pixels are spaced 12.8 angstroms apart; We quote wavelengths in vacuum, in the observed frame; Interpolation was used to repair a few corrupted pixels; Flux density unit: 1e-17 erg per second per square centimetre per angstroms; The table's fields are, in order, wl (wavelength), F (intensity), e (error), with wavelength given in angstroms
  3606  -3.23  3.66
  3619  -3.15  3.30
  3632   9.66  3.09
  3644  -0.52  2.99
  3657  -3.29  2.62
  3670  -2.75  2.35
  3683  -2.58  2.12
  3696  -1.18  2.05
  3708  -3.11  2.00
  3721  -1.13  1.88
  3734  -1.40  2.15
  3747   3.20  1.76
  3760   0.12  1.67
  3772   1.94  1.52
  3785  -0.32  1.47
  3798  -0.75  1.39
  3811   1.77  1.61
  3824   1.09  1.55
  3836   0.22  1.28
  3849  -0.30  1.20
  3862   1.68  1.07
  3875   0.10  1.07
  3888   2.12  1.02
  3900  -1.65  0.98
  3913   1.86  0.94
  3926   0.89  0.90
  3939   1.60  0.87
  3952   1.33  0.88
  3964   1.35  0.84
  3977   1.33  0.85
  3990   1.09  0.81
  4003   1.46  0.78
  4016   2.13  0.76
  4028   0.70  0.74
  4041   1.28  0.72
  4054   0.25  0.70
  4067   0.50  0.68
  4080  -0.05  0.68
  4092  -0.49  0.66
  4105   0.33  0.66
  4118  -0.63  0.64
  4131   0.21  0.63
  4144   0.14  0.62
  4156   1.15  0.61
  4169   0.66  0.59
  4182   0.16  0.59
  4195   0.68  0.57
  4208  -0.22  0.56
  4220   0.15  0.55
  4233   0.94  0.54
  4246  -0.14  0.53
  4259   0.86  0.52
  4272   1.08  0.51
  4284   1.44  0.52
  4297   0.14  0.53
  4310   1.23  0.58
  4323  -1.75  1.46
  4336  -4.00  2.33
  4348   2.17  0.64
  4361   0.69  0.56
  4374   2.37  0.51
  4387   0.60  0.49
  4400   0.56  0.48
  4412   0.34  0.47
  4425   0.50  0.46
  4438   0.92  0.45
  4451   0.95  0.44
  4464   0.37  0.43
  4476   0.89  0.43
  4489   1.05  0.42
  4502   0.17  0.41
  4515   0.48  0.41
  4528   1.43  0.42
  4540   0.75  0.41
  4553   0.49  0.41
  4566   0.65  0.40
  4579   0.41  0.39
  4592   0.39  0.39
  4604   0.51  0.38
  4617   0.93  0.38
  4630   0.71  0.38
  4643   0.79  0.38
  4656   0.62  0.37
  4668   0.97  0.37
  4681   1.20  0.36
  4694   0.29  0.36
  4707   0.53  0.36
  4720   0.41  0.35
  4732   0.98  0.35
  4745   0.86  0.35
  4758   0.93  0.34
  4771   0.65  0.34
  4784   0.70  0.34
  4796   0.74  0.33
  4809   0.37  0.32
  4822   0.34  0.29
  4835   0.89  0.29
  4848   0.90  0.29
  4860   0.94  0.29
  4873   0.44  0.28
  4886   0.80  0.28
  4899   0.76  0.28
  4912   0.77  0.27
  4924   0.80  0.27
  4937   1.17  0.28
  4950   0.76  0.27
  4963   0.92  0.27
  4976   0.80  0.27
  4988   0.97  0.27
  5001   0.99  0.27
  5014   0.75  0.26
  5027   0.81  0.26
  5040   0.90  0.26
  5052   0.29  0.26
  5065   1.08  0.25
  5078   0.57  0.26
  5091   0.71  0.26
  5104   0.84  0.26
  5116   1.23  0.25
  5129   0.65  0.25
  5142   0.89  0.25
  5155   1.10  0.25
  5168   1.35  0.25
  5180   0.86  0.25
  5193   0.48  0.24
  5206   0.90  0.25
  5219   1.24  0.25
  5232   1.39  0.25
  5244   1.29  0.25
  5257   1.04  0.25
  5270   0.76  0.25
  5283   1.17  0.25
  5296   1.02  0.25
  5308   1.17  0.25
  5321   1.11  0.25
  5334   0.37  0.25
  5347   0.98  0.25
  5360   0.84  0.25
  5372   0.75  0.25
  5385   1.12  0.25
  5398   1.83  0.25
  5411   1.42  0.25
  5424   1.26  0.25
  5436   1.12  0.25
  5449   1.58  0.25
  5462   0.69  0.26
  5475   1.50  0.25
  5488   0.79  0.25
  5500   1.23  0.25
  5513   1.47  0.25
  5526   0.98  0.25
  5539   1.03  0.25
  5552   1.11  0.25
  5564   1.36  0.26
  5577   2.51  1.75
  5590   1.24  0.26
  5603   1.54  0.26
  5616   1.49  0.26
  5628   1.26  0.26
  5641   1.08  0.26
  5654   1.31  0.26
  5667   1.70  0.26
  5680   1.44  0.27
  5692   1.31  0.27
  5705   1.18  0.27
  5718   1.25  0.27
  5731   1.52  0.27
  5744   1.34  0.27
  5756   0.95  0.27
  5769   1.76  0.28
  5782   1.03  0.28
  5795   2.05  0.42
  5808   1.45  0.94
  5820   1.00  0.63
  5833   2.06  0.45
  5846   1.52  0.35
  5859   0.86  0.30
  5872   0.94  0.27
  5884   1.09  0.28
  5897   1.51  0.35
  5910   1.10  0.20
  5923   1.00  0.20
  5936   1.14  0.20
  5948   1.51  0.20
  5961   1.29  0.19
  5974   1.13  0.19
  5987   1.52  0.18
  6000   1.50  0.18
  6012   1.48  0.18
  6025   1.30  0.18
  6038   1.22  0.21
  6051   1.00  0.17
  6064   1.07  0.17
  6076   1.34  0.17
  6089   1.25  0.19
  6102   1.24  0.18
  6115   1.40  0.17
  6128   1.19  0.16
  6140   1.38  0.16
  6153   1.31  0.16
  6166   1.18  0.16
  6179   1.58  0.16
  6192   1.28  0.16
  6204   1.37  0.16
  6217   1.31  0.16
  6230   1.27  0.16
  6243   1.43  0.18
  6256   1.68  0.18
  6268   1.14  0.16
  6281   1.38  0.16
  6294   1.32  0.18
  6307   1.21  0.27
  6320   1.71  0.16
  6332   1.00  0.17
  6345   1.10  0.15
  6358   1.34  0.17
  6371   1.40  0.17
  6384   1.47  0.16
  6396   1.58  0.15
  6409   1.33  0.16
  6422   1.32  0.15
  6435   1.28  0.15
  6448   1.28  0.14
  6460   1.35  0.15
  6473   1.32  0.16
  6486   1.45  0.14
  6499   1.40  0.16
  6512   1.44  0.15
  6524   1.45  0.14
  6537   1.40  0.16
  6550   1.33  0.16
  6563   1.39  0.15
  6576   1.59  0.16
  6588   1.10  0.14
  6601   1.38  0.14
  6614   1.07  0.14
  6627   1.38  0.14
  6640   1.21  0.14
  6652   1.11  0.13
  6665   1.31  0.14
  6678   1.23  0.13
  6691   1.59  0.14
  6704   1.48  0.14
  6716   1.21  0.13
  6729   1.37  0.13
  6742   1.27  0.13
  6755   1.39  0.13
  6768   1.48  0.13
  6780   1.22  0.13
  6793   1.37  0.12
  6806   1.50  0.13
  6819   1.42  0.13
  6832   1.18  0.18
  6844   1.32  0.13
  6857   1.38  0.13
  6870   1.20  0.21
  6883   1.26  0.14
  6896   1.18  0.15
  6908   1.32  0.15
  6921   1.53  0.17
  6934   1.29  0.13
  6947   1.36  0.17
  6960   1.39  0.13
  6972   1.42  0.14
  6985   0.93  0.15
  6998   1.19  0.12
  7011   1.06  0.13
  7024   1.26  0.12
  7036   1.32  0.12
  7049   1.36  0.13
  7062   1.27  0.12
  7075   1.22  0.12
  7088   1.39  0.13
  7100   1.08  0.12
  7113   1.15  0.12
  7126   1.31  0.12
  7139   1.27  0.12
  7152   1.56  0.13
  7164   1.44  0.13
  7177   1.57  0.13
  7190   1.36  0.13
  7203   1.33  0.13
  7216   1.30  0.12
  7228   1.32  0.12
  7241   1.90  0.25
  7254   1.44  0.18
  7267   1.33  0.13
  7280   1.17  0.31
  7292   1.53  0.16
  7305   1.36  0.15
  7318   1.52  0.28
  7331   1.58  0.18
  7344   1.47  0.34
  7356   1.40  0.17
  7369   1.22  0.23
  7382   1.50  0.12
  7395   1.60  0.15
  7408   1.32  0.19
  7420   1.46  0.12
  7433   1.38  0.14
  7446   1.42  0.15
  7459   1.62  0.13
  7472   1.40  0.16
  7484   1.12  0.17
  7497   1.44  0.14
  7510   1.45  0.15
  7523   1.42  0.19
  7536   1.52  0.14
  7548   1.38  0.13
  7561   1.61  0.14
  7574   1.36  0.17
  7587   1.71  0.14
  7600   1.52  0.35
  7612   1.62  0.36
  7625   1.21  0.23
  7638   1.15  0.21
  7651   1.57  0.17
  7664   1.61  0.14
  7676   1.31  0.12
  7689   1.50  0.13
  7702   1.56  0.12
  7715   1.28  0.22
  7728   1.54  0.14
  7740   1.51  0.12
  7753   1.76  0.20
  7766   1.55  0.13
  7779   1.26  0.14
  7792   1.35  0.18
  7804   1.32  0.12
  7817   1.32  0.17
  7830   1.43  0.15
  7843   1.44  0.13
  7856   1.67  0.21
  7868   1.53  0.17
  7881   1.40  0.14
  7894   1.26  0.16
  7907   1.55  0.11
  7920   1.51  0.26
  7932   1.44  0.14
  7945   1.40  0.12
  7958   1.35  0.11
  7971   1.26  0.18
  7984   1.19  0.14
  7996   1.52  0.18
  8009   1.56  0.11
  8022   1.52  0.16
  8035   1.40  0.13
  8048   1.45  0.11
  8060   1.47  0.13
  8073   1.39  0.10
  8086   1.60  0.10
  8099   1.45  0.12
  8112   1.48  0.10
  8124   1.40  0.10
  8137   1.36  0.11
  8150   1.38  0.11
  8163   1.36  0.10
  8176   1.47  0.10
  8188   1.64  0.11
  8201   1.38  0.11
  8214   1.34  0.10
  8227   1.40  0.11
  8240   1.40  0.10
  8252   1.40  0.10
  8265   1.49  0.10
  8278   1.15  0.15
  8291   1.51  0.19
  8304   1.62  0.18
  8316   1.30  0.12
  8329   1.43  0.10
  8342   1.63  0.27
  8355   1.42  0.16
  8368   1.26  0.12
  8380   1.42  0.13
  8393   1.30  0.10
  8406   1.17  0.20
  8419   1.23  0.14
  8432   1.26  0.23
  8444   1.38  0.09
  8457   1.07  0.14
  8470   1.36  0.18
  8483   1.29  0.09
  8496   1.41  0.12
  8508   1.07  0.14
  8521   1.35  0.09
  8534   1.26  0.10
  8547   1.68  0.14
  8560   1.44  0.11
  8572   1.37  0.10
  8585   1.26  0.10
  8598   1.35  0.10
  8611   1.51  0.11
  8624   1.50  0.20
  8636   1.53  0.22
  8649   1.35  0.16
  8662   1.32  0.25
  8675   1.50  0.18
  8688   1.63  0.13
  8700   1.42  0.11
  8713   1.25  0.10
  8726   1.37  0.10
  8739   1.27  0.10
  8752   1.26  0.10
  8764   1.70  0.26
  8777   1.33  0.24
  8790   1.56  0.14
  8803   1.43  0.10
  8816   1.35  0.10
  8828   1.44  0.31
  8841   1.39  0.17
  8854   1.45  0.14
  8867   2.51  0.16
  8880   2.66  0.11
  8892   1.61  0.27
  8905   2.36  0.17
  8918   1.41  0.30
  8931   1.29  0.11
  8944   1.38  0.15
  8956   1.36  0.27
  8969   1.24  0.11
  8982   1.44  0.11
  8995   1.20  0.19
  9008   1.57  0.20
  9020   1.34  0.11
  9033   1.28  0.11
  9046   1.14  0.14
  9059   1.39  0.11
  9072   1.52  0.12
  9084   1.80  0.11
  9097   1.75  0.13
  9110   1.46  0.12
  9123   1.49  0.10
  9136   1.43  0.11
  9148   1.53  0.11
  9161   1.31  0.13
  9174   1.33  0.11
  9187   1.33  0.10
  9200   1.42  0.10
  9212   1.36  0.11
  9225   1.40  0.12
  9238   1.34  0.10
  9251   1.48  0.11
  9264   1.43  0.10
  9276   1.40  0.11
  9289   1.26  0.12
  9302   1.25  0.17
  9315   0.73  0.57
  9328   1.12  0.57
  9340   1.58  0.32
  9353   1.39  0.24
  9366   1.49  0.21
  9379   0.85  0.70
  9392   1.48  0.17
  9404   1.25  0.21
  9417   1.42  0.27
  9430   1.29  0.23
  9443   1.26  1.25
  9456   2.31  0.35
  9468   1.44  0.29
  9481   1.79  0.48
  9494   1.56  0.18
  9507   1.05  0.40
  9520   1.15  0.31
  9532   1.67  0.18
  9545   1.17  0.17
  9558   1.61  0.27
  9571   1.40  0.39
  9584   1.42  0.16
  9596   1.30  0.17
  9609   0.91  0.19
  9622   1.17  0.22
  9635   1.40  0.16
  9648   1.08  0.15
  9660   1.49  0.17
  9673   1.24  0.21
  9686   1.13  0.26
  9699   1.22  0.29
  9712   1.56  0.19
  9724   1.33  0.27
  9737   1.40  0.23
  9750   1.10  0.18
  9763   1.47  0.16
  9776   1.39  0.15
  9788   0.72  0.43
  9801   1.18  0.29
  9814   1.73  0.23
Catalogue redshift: 0.35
